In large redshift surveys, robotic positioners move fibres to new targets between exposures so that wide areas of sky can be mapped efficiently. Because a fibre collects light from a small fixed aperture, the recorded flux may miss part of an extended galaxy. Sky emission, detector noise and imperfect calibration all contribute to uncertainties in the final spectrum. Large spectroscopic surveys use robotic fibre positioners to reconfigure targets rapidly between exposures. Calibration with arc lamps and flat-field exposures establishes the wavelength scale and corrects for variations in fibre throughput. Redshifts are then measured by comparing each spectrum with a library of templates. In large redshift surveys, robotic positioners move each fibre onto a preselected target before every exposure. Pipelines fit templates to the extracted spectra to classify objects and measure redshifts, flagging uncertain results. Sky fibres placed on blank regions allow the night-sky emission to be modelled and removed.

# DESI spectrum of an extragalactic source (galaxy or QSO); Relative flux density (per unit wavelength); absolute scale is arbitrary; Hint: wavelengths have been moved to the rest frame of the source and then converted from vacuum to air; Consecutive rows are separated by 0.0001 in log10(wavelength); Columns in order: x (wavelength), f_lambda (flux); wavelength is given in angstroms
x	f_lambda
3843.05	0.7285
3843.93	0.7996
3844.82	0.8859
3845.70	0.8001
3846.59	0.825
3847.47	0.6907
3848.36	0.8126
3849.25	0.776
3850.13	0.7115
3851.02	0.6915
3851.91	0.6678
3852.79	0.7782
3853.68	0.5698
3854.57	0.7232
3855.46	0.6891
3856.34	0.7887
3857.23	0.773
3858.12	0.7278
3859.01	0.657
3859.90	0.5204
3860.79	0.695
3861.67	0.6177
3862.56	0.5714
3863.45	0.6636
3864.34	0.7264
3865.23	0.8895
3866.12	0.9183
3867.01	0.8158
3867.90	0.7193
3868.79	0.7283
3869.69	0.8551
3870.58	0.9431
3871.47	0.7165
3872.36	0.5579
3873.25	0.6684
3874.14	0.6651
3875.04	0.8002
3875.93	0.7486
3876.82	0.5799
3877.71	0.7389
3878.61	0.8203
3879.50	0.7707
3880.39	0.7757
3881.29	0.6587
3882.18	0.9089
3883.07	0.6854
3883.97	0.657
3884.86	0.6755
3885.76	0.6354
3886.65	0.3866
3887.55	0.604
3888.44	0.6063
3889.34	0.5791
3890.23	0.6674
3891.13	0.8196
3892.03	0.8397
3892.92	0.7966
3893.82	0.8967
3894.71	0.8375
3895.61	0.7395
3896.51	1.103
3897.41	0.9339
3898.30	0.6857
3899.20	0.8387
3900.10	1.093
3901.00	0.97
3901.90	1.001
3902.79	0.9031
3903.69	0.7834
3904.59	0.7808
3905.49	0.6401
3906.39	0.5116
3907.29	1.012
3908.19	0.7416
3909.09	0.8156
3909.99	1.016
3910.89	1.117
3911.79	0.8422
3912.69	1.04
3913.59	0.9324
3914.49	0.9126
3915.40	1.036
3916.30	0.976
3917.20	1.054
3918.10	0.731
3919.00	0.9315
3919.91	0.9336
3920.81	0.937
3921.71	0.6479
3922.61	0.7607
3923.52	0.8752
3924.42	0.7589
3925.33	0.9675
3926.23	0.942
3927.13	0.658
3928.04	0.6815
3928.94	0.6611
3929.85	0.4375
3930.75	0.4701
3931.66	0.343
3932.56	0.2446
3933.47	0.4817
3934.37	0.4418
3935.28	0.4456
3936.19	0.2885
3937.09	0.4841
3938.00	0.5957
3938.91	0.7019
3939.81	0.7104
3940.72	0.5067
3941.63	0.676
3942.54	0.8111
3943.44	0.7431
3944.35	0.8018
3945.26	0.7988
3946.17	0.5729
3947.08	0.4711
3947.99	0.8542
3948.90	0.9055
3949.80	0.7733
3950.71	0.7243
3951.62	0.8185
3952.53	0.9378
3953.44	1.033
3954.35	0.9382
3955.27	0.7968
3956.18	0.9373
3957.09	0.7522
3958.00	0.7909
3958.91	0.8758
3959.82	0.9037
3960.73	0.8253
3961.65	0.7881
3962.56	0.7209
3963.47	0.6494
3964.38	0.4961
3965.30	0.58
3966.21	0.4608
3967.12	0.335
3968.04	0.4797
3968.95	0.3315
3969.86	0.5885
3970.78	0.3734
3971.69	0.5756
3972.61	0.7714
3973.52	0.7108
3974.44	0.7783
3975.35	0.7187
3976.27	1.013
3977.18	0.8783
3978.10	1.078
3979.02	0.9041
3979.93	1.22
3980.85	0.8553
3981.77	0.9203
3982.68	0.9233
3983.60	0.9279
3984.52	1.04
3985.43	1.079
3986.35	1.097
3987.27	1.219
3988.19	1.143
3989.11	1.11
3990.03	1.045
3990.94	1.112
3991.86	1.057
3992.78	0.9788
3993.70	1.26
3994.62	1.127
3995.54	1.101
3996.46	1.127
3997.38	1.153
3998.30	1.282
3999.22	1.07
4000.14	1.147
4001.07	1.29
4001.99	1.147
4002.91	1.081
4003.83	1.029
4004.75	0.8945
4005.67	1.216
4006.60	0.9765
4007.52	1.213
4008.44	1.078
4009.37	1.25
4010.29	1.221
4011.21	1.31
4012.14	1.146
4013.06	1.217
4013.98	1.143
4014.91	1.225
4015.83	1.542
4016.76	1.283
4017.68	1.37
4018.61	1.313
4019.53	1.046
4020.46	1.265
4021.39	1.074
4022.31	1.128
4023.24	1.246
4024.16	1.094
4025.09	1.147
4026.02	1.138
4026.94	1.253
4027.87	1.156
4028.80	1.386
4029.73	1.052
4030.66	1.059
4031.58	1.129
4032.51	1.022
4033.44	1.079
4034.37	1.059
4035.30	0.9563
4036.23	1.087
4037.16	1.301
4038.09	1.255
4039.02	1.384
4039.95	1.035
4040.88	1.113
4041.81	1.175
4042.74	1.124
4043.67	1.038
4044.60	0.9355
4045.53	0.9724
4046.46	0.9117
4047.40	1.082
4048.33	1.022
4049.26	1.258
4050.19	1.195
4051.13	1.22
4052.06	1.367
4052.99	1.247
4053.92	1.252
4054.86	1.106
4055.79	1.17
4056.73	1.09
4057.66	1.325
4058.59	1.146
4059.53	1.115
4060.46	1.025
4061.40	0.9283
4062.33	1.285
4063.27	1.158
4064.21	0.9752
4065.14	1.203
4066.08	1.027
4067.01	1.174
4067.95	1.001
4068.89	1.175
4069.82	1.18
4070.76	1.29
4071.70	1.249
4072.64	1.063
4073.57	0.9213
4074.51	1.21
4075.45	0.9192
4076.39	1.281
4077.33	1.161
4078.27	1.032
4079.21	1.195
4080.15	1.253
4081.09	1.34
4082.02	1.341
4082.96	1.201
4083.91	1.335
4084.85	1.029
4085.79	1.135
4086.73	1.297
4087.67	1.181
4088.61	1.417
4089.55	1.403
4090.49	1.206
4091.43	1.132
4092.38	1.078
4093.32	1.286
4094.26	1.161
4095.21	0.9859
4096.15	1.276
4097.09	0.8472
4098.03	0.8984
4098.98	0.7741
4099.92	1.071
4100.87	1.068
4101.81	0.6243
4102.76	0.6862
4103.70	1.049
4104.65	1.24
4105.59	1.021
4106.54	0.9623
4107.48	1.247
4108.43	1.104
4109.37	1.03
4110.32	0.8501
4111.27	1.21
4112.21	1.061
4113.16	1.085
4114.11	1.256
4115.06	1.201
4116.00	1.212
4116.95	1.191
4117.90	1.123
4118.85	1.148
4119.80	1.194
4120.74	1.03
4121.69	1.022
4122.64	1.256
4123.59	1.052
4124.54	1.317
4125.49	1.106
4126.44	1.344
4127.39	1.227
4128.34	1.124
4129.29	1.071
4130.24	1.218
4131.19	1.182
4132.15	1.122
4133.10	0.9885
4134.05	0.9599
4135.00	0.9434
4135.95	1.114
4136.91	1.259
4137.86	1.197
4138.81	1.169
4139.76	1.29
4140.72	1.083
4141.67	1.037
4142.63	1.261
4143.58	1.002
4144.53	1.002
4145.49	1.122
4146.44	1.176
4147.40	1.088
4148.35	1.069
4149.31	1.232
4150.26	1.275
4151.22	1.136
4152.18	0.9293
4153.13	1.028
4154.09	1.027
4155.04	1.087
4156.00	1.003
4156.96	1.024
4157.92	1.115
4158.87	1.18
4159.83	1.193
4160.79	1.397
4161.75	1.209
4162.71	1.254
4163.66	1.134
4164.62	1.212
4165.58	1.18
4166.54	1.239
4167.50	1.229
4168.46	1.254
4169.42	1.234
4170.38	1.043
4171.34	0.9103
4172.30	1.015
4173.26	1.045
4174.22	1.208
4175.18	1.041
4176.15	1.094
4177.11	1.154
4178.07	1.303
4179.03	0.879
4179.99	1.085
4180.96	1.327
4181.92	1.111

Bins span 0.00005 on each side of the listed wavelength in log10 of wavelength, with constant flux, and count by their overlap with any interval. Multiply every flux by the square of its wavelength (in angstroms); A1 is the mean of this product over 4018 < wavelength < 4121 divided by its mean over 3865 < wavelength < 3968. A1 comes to 1.62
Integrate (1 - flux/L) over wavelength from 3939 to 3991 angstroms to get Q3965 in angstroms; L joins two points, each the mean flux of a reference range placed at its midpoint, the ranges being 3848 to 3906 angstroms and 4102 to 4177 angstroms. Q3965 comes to 4.3 angstroms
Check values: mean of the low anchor 0.748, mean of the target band 0.802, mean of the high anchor 1.12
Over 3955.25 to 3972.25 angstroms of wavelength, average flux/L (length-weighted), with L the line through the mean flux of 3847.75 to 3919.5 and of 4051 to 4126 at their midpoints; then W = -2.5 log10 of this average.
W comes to 0.38 mag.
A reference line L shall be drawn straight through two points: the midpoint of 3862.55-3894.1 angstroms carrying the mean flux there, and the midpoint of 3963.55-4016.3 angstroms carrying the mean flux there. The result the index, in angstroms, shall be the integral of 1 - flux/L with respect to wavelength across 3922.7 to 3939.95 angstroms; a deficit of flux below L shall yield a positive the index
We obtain 5.2 angstroms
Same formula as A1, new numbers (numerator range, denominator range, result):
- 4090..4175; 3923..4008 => 1.46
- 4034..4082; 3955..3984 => 1.59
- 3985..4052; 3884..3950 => 1.61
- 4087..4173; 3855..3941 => 1.69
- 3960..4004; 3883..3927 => 1.14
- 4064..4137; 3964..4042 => 1.13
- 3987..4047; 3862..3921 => 1.52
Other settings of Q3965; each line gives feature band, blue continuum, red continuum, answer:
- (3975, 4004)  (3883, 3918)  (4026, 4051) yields -1.5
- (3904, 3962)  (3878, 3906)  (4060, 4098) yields 6.6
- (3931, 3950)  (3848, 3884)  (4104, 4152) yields 5.5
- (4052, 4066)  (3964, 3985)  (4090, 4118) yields -2.9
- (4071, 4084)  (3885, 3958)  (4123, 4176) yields -2.0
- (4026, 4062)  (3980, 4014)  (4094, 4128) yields -1.2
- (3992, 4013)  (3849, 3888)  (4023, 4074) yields -2.4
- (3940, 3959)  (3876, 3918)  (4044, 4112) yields 2.5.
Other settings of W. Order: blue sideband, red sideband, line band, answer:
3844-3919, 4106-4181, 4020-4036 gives -0.16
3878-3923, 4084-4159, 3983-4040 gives -0.19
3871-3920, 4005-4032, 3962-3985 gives 0.39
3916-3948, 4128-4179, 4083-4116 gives -0.08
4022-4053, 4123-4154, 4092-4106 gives 0.13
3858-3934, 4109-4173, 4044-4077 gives -0.12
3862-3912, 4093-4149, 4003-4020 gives -0.25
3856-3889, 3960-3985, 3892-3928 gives -0.21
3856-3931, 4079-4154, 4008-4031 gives -0.23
